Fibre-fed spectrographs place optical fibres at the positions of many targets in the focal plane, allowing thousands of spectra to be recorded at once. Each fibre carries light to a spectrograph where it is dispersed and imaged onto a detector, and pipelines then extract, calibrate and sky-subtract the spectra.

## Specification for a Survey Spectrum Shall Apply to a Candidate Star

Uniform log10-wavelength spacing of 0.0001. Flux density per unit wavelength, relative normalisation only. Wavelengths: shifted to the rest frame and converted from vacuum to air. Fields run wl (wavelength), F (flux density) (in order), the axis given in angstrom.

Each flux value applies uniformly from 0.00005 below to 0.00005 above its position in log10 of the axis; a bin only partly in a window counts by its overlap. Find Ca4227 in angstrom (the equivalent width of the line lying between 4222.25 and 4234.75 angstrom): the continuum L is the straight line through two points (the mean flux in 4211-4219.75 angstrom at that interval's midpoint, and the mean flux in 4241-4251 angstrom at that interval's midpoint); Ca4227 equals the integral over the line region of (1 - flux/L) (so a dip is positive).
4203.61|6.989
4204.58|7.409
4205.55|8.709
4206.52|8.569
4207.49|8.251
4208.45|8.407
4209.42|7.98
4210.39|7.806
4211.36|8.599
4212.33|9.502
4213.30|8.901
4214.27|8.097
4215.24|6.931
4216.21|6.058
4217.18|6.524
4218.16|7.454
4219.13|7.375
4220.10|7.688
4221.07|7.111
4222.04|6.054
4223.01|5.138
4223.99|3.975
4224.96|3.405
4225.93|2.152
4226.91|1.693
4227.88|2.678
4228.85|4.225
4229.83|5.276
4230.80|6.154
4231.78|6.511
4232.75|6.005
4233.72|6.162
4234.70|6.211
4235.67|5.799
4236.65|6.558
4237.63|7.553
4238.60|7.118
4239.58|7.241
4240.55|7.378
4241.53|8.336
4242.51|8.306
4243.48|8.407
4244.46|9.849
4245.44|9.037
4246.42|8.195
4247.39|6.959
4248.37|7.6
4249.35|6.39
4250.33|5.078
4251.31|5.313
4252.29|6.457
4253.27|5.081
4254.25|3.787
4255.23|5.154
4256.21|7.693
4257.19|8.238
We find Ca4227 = 5.1 angstrom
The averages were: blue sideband 7.7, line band 4.56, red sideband 7.76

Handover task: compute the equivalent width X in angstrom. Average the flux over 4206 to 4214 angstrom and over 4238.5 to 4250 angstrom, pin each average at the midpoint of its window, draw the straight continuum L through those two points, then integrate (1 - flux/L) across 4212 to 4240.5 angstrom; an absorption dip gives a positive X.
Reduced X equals 7.5 angstrom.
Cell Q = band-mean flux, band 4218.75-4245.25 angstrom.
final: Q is 6.12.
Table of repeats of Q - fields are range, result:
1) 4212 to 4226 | 6.52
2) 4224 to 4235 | 4.54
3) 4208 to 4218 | 7.86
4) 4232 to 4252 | 7.16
